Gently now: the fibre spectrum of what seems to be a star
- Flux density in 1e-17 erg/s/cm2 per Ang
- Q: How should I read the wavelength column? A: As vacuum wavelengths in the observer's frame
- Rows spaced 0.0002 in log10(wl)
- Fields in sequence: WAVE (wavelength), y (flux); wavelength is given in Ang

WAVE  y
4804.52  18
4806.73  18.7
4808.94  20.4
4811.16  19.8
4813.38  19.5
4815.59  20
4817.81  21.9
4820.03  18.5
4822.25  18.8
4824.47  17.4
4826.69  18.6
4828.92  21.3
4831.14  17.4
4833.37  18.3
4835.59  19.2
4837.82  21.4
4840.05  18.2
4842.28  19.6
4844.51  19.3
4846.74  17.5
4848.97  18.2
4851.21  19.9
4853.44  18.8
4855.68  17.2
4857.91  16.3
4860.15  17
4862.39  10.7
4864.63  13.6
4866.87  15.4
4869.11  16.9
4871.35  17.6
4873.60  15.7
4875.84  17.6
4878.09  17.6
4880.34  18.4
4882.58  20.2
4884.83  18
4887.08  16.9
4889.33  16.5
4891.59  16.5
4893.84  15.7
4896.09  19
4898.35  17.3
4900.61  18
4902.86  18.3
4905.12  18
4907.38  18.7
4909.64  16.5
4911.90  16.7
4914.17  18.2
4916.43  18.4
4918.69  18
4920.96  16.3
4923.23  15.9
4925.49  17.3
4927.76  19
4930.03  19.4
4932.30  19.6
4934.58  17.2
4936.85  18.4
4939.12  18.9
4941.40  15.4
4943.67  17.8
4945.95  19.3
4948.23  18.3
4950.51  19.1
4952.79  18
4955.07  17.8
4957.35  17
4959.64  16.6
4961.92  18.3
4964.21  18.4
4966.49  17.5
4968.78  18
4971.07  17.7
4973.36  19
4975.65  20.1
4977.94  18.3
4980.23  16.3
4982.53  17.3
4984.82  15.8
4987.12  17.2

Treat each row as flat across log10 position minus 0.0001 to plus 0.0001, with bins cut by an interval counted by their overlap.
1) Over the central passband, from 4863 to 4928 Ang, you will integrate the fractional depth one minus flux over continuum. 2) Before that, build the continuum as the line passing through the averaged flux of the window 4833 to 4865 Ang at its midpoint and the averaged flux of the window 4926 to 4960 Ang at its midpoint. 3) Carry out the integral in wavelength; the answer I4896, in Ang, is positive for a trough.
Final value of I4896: 2.5 Ang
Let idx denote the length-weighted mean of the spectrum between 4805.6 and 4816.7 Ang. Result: 19.7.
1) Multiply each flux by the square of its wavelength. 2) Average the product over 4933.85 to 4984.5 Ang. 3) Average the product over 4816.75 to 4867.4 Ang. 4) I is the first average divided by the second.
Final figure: 1.0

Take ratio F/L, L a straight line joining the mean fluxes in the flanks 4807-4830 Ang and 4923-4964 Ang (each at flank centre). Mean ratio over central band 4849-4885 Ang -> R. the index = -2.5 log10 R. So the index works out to 0.12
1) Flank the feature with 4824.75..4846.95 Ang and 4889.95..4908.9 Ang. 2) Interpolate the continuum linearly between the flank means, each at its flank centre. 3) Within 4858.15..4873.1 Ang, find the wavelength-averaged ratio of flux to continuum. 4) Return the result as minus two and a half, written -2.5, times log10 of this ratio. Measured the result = 0.20 mag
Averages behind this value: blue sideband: 19.1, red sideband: 17.6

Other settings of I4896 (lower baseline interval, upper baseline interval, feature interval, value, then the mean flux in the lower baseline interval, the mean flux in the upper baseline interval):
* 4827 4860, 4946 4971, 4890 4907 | 0.72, 18.7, 18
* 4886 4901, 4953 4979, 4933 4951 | -0.32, 17.1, 18.1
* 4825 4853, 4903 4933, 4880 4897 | 0.64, 19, 17.8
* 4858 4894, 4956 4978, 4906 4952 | -1.28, 16.5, 18.1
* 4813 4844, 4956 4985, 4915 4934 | 0.31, 19.3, 17.8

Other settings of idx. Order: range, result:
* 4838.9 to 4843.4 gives 18.9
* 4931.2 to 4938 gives 18.4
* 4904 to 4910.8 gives 17.7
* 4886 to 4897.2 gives 16.9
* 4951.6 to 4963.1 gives 17.5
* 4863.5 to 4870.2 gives 15.3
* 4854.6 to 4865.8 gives 15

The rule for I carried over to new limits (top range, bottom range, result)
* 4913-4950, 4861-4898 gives 1.10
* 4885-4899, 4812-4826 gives 0.91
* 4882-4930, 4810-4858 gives 0.95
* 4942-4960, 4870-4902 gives 1.05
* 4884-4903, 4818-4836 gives 0.94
